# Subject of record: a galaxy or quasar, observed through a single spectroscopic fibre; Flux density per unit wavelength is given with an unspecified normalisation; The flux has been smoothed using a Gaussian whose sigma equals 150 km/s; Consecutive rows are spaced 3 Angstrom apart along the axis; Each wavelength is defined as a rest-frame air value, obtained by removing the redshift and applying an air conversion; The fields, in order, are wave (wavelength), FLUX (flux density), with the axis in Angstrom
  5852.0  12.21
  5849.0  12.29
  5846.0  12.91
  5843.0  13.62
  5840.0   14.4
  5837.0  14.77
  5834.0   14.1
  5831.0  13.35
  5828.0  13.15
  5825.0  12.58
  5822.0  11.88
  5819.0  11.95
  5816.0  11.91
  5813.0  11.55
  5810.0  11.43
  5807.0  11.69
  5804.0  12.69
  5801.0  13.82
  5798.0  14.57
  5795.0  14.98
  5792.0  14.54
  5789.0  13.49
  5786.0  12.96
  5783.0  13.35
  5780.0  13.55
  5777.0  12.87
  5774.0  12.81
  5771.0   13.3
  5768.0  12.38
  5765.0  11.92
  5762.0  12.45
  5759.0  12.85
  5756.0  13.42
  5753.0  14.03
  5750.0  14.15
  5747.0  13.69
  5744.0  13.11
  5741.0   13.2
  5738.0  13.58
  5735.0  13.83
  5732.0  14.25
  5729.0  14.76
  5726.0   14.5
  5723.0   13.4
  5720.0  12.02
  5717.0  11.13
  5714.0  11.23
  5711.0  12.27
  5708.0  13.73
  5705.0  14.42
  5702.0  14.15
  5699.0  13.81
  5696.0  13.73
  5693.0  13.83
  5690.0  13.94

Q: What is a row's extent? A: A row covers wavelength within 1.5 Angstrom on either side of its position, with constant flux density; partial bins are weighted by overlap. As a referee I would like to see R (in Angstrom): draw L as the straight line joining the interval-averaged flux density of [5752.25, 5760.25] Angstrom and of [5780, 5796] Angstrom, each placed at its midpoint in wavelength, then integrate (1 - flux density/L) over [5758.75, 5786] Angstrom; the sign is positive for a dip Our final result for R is 1.5 Angstrom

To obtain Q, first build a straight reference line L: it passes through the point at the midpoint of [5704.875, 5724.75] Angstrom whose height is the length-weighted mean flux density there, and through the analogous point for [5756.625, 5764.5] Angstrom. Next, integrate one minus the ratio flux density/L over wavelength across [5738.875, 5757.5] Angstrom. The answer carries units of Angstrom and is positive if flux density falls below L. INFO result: -1.5 Angstrom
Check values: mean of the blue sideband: 12.5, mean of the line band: 13.6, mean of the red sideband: 12.6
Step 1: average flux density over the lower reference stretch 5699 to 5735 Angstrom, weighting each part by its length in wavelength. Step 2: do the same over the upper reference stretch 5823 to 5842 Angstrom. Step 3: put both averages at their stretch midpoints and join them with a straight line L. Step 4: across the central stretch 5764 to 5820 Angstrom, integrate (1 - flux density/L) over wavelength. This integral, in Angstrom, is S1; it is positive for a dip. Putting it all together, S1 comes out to 2.4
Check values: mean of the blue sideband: 13.3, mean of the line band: 13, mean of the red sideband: 13.7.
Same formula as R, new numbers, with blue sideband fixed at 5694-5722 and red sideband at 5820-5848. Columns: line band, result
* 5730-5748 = -0.79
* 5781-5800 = -1.05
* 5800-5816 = 1.36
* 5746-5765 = -0.27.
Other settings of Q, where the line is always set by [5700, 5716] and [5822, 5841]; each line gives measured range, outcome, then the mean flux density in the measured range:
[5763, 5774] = 0.63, 12.6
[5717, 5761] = -1.00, 13.5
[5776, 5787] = 0.14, 13.2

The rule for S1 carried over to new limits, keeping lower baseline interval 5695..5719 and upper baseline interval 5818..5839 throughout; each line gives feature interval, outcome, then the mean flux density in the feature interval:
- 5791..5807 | -0.91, 13.9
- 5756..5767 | 0.46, 12.5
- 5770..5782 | -0.03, 13.1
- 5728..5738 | -0.84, 14.2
